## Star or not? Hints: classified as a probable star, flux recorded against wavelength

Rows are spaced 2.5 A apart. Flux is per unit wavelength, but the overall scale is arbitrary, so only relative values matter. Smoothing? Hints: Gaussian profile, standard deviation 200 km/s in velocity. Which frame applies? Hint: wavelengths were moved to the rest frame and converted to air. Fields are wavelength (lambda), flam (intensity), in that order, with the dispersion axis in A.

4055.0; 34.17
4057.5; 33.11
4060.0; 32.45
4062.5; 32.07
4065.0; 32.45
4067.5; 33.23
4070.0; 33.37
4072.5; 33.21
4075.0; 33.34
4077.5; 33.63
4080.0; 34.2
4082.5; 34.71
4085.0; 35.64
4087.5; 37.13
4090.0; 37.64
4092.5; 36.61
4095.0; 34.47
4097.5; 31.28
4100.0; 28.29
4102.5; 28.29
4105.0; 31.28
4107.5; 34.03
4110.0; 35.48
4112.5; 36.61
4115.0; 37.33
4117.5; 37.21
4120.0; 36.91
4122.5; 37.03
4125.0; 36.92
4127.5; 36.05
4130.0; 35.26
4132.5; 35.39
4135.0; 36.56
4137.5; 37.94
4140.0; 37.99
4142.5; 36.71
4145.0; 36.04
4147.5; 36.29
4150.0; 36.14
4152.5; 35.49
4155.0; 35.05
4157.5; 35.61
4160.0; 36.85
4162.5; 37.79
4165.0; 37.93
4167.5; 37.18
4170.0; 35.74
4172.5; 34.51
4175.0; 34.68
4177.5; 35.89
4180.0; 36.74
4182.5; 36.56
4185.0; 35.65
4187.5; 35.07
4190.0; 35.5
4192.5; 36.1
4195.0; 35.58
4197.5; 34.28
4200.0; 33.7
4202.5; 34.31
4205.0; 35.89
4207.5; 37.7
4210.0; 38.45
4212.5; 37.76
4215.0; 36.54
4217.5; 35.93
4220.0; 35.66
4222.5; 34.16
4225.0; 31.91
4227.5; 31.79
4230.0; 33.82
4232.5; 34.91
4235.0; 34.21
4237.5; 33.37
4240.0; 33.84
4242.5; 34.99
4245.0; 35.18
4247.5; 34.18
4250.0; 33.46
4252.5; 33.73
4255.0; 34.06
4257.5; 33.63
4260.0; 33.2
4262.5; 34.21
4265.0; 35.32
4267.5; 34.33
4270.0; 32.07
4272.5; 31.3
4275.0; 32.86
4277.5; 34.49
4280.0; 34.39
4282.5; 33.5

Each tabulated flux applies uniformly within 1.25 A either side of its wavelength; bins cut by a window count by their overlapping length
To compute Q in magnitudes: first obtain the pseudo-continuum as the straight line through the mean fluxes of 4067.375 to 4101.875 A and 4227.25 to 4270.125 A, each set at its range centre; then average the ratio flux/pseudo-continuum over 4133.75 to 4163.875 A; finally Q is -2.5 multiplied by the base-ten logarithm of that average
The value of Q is -0.08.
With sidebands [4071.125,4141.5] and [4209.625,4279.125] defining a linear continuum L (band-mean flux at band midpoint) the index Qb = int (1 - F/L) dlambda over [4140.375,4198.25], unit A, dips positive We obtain -2.3 A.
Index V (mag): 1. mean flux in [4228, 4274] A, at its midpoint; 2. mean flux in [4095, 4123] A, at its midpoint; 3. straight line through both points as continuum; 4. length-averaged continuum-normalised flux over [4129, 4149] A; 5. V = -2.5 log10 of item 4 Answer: -0.081 mag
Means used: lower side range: 33.9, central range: 36.5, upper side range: 33.8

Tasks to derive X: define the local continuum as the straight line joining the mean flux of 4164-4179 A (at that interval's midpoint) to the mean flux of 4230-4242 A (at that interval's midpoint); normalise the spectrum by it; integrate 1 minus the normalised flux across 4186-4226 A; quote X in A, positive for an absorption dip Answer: -0.7 A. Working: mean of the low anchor 36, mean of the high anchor 34.1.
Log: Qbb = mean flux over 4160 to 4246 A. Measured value 35.4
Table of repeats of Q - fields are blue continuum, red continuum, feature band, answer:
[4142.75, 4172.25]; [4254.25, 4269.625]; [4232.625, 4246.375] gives 0.00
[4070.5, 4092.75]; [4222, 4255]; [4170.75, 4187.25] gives -0.04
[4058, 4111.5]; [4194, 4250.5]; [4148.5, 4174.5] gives -0.06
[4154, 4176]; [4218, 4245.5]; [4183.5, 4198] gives 0.00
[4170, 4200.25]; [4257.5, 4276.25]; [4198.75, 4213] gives -0.04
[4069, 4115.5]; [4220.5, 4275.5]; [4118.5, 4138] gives -0.08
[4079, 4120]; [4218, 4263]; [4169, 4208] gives -0.04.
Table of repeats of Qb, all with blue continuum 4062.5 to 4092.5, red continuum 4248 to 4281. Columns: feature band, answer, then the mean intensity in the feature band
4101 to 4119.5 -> 0.0 A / 34.3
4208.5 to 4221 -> -1.1 A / 36.9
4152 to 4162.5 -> -0.6 A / 36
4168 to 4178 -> -0.4 A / 35.3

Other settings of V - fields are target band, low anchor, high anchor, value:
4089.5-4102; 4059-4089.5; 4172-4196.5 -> 0.04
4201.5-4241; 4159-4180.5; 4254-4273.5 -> -0.01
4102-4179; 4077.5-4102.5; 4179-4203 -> -0.04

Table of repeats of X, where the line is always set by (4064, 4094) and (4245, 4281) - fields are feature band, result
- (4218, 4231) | 0.1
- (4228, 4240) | 0.0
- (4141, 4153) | -0.7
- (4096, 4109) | 1.4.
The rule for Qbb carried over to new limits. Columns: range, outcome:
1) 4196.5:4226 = 35.6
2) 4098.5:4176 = 35.6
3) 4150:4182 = 36.1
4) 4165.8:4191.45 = 35.8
